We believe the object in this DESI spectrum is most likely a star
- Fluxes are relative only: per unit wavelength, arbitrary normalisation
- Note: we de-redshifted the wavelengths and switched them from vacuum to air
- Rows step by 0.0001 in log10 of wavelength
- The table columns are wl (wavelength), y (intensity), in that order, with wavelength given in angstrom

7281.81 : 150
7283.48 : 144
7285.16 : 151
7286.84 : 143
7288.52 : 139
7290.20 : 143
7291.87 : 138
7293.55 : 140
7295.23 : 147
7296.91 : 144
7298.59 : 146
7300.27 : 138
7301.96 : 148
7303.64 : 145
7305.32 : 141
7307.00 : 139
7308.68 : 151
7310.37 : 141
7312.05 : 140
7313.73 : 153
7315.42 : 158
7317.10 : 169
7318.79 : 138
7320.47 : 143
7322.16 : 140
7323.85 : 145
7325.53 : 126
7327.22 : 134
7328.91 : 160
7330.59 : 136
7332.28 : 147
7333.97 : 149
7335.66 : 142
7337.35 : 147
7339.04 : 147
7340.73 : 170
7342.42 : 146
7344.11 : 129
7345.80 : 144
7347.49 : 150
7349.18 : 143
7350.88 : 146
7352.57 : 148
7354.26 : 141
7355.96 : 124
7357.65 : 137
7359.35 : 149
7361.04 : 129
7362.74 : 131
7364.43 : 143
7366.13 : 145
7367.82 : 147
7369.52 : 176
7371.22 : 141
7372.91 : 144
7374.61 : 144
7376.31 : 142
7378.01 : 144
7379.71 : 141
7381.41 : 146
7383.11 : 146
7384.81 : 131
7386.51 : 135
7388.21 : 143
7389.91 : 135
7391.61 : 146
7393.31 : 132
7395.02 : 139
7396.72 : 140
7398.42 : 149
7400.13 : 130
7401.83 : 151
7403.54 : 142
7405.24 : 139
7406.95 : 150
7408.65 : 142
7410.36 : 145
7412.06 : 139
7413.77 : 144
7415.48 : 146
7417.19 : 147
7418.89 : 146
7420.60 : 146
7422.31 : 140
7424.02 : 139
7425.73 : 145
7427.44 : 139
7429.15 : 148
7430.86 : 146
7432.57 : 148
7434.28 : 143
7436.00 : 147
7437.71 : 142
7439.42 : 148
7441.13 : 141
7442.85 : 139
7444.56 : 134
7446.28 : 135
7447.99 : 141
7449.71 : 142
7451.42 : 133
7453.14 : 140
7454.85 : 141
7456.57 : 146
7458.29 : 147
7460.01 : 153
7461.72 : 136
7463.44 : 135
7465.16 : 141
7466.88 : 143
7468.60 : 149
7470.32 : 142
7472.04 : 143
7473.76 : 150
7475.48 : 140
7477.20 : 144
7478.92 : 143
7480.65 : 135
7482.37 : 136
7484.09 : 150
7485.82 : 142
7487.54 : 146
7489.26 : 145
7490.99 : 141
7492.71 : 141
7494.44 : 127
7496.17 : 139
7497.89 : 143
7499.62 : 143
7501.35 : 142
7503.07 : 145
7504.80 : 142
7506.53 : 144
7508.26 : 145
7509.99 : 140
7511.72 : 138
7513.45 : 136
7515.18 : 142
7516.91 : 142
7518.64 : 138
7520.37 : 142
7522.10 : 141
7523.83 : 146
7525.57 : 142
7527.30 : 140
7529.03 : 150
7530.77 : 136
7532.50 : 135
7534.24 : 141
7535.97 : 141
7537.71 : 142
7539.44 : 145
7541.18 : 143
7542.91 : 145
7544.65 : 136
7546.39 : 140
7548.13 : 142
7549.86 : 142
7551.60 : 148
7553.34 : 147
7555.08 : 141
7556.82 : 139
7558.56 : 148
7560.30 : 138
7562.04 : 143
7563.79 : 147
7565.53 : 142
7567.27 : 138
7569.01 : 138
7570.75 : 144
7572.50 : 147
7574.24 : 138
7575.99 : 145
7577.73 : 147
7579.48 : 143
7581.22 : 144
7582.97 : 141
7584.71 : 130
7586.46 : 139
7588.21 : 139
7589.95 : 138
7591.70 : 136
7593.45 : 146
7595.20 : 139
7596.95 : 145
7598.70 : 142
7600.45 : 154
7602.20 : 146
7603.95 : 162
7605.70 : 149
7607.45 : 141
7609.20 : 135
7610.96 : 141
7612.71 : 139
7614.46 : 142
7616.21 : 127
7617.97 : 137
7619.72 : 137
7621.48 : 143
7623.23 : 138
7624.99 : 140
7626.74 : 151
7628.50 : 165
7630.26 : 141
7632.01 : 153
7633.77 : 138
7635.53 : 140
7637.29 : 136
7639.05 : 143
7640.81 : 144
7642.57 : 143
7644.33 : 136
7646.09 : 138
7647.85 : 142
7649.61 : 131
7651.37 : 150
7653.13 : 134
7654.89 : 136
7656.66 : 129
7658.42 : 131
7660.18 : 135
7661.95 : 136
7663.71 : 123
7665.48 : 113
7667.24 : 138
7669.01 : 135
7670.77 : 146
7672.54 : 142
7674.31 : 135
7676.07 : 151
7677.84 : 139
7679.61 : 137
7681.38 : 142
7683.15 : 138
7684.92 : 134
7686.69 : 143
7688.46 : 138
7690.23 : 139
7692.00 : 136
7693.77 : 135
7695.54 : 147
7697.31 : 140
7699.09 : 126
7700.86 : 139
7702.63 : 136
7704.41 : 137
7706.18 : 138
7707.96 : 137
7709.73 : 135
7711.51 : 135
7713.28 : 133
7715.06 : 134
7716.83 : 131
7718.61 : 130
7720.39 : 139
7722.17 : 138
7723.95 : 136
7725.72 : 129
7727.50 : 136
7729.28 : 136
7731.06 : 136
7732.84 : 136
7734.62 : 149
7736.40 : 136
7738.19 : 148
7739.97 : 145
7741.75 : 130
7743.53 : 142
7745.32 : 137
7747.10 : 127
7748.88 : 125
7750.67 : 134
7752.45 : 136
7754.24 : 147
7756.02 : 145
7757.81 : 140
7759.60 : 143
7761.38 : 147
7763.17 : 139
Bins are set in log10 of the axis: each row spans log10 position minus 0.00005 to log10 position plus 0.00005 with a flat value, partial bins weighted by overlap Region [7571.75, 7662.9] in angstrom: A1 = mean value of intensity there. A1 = 141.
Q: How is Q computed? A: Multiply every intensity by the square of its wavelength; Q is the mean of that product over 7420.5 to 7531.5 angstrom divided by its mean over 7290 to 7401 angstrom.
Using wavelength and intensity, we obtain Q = 1.03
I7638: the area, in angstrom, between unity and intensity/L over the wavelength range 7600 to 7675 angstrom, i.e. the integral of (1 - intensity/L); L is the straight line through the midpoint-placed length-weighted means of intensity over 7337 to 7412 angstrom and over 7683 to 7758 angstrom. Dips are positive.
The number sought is -0.8 angstrom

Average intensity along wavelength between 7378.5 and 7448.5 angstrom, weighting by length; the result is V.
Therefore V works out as 142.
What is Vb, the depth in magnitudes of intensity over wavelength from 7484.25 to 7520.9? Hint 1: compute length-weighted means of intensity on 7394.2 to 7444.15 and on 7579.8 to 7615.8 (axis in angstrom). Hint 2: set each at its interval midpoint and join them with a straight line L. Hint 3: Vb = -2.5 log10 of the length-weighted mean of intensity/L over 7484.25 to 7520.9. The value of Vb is 0.012 mag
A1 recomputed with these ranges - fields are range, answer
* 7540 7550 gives 141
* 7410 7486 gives 143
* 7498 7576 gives 142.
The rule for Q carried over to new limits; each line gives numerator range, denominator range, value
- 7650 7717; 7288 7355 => 1.04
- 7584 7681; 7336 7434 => 1.04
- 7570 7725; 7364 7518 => 1.03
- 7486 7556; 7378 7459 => 1.02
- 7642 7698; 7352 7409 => 1.05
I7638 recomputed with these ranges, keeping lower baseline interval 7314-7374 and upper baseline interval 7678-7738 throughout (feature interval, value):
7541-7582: -0.8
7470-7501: 0.0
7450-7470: 0.0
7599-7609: -0.7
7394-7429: 0.1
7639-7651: -0.1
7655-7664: 0.4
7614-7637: -0.6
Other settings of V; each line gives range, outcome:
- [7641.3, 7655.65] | 139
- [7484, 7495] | 141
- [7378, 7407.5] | 141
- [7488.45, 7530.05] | 141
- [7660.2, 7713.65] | 137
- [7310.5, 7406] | 143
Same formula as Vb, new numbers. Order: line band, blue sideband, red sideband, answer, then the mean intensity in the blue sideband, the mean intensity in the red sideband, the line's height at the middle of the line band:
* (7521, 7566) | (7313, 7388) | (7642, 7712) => -0.02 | 144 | 137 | 140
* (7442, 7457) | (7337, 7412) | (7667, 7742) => 0.02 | 143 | 138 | 142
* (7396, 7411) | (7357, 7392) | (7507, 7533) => -0.01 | 143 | 141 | 142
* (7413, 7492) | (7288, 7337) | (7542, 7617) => 0.00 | 144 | 142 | 143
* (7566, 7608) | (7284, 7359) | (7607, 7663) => -0.02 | 144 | 140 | 140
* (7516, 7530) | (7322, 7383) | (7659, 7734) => -0.02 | 144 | 136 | 140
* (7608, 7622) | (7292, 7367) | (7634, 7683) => 0.00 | 144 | 137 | 138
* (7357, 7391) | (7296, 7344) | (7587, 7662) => 0.02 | 146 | 141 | 145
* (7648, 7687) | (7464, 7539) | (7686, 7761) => 0.02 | 142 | 137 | 138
